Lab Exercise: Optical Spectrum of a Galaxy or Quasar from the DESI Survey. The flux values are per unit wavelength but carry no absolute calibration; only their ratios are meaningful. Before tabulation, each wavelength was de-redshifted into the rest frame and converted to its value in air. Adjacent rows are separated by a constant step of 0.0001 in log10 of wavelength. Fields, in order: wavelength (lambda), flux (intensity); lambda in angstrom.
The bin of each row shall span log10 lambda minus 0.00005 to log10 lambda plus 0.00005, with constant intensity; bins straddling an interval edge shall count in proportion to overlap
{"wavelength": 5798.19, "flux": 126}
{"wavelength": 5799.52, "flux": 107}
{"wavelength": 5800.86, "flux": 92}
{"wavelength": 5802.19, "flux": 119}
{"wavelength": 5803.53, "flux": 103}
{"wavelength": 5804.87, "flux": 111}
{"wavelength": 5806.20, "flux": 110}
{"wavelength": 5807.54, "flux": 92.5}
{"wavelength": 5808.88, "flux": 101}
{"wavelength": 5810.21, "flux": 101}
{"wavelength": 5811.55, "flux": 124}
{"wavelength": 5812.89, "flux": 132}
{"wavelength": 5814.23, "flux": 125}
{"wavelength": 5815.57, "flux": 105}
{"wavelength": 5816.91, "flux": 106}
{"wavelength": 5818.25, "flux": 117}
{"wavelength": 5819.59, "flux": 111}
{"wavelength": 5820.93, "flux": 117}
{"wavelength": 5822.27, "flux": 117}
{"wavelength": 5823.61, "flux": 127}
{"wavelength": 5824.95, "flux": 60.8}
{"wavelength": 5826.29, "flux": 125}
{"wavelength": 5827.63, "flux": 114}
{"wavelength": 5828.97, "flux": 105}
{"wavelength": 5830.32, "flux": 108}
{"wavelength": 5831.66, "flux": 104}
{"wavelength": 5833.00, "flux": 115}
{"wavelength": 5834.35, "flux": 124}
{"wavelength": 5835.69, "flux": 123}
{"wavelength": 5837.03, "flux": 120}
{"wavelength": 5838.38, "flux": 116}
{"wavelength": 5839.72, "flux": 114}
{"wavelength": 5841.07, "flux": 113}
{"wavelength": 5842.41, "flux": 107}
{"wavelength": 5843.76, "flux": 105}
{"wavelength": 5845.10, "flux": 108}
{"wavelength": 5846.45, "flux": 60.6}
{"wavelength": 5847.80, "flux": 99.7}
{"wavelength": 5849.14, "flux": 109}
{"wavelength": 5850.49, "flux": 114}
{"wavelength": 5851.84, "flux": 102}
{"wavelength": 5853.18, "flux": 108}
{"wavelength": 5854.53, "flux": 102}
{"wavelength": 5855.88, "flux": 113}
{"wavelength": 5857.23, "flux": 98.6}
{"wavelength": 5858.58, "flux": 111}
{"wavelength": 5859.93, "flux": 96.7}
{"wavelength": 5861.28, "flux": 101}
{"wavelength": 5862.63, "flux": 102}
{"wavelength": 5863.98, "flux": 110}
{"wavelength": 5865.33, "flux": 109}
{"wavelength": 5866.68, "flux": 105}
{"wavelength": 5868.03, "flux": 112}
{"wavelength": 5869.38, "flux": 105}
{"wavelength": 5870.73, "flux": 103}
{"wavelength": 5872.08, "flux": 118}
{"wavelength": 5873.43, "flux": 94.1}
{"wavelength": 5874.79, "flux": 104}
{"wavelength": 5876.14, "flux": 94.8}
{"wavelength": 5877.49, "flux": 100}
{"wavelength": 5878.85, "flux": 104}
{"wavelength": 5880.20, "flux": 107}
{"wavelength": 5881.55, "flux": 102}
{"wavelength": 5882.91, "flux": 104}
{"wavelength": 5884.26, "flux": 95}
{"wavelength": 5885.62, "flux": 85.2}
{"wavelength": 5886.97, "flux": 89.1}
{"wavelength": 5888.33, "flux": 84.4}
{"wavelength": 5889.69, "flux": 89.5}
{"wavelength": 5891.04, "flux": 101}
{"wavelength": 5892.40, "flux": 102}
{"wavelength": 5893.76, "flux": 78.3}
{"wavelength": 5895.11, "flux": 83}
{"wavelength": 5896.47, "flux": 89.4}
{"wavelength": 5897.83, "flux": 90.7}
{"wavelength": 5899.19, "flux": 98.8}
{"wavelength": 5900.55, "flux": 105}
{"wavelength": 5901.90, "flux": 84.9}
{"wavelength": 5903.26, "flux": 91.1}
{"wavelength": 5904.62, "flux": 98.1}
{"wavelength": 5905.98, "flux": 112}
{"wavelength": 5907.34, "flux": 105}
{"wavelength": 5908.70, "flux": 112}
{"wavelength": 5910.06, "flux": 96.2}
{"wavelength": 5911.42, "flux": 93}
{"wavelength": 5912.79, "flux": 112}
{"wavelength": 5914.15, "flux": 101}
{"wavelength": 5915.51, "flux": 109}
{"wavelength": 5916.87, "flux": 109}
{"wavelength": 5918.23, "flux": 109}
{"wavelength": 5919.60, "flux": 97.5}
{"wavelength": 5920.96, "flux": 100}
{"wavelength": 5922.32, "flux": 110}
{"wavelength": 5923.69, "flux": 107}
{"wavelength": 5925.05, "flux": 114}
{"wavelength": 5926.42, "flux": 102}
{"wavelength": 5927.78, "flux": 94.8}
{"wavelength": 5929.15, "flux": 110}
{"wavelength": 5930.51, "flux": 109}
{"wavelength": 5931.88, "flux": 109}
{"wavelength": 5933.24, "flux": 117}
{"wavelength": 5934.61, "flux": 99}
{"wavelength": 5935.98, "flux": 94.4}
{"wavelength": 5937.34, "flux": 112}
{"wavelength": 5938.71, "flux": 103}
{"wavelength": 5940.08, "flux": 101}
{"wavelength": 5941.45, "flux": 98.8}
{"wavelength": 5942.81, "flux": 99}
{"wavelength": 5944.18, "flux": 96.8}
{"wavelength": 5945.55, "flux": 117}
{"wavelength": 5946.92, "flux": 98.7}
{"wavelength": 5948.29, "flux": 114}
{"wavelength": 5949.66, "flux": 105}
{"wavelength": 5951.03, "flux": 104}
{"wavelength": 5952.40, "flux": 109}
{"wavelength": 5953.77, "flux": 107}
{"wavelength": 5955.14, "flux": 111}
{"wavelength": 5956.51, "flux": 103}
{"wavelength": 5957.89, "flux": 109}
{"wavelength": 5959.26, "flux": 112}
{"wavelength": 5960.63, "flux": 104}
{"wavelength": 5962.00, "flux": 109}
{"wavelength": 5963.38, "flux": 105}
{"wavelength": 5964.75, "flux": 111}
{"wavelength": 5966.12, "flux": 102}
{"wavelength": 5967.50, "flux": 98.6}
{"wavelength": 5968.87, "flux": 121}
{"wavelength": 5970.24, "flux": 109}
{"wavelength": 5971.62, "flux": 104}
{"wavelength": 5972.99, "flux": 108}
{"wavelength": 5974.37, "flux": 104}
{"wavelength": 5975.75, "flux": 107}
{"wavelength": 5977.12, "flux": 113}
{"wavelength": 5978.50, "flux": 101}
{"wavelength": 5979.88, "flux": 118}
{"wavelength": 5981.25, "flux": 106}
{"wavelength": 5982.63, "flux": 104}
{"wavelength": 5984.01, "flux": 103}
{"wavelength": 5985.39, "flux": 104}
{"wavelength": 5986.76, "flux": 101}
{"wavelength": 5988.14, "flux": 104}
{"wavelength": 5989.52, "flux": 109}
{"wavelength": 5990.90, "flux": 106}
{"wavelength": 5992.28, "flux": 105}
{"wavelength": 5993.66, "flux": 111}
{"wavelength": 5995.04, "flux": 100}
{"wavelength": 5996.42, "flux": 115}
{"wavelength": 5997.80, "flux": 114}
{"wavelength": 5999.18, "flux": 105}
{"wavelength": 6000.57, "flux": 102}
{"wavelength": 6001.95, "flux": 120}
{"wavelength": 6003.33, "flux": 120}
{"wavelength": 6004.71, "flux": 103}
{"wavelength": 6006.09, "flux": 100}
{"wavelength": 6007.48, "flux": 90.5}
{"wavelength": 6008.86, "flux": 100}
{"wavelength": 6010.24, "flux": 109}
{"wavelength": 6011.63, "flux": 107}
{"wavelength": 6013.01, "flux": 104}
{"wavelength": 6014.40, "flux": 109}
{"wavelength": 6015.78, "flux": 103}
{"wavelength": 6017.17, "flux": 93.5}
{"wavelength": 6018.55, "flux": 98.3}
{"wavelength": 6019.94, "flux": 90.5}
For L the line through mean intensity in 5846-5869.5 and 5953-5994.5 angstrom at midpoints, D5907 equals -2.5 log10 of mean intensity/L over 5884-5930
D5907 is 0.066 mag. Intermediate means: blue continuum 104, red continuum 107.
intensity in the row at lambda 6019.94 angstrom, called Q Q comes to 90.5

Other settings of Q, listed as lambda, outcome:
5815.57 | 105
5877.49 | 100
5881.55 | 102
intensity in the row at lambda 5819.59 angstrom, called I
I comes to 111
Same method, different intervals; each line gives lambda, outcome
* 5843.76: 105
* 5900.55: 105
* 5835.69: 123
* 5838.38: 116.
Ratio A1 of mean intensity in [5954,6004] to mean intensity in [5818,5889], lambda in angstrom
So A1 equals 1.02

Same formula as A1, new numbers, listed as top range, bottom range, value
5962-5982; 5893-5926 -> 1.07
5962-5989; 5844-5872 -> 1.03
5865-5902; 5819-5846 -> 0.88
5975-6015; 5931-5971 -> 1.00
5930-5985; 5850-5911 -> 1.06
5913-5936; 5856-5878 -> 1.01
